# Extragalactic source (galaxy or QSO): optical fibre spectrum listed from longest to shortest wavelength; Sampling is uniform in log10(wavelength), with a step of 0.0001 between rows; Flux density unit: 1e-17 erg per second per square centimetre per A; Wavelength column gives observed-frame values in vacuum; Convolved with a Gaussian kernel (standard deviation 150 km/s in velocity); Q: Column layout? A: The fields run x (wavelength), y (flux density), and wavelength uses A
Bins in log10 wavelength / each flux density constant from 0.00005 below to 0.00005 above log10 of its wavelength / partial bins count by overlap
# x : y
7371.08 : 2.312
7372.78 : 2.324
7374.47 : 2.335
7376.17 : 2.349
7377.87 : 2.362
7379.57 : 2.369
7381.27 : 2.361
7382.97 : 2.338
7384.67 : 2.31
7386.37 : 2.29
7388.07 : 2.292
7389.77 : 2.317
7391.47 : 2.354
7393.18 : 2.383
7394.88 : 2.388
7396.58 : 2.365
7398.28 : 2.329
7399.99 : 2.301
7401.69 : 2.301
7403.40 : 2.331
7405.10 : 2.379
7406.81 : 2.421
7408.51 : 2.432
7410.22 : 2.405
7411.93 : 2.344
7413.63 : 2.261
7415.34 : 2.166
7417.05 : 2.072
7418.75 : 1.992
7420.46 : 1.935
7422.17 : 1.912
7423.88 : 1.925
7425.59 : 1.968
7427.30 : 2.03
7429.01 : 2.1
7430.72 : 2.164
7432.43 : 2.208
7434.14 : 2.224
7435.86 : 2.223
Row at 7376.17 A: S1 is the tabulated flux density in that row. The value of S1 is 2.349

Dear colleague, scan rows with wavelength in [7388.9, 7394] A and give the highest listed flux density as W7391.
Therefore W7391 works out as 2.383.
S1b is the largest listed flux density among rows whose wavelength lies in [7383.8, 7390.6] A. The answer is 2.317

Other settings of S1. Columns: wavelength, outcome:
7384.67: 2.31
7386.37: 2.29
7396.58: 2.365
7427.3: 2.03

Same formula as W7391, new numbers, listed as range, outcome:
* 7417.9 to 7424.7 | 1.992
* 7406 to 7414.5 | 2.432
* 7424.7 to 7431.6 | 2.164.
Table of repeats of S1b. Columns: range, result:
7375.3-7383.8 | 2.369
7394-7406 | 2.388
